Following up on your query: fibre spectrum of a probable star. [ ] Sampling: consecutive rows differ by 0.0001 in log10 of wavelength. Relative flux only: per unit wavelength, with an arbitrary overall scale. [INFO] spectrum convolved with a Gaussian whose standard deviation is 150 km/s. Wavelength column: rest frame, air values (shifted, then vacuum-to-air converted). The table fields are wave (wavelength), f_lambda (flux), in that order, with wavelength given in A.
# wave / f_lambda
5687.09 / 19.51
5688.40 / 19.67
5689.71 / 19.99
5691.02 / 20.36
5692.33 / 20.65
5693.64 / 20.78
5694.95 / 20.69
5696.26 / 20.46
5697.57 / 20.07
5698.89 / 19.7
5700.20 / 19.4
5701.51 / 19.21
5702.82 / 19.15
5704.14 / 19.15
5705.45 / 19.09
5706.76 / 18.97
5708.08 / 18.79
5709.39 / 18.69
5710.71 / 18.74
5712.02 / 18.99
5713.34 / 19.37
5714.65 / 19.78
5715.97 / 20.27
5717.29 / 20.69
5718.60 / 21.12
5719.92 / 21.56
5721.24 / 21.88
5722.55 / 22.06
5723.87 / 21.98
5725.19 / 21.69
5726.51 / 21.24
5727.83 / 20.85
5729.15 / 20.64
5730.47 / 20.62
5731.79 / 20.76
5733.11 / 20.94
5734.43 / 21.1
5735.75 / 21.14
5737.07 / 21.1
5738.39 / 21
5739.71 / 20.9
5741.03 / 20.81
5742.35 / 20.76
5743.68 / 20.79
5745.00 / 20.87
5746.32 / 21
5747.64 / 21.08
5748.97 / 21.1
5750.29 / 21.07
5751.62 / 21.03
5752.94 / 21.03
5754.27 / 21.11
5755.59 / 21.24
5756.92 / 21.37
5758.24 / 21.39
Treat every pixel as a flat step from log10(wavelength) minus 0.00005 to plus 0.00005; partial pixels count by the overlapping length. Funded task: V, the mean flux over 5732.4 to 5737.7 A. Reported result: 21.1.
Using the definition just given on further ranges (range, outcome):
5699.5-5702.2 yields 19.4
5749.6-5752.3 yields 21.1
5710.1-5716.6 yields 19.4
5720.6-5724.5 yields 22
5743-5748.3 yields 20.9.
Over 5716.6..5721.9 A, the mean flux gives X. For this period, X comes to 21.3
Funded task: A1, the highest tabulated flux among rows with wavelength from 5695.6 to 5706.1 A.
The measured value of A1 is 20.46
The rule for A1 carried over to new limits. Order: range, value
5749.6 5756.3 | 21.24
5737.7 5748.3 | 21.08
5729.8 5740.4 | 21.14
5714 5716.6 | 20.27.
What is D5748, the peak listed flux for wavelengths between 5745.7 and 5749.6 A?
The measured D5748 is 21.1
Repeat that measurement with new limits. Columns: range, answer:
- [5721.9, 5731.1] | 22.06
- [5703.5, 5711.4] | 19.15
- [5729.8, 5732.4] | 20.76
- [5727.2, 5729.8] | 20.85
